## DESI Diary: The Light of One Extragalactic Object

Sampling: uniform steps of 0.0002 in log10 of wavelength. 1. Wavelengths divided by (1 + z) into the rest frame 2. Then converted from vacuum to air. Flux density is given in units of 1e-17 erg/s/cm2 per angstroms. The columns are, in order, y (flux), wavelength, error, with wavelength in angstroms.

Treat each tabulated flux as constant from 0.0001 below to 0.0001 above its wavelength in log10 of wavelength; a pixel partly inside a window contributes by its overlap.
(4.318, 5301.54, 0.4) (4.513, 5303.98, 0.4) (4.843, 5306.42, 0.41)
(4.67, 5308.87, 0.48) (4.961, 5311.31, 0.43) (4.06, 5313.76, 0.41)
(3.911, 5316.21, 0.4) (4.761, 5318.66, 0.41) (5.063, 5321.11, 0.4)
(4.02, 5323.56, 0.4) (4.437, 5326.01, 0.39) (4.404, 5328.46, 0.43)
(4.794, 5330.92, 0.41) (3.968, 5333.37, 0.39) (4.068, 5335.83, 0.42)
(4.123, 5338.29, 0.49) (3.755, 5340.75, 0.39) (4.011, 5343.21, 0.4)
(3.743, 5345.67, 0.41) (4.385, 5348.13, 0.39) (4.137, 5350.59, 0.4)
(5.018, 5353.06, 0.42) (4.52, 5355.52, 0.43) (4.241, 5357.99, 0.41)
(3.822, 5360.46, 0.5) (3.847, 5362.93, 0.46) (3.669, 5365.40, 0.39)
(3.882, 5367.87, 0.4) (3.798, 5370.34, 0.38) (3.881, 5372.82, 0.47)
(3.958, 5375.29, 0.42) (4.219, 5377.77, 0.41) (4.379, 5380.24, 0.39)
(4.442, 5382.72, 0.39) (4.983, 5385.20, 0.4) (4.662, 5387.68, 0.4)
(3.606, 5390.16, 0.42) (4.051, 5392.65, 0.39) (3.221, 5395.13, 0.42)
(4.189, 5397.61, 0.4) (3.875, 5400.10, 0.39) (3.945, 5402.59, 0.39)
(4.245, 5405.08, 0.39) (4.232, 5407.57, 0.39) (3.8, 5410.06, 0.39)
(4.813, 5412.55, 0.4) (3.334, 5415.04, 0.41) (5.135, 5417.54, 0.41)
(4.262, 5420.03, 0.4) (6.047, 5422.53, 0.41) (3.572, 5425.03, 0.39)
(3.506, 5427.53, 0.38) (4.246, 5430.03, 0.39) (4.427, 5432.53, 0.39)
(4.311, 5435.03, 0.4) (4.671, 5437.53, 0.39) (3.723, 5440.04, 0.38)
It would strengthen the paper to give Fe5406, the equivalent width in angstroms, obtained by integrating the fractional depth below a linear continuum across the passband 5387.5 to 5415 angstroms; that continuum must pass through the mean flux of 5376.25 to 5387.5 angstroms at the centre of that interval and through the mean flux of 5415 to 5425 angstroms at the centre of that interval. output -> 3.65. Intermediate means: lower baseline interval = 4.51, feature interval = 4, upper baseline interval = 4.72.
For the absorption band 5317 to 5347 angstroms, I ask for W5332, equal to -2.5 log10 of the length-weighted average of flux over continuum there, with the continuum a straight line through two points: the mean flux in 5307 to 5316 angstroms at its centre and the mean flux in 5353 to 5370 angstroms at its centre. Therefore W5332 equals 0.02 mag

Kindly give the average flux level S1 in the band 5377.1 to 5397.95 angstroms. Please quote 4.2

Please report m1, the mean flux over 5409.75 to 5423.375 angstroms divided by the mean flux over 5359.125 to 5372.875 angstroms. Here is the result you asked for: 1.2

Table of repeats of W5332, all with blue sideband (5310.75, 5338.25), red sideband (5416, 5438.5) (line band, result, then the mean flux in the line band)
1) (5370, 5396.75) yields 0.08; 4.12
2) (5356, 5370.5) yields 0.13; 3.92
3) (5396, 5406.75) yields 0.10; 4.04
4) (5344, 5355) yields 0.02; 4.32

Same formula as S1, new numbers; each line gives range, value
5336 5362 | 4.17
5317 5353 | 4.28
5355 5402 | 4.06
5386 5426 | 4.2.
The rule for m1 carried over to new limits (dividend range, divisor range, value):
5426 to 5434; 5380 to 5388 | 0.87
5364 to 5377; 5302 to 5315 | 0.84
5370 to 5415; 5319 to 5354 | 0.96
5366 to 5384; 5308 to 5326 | 0.91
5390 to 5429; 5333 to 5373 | 1.02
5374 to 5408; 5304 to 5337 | 0.93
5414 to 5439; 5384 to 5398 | 1.06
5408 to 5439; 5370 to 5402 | 1.06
